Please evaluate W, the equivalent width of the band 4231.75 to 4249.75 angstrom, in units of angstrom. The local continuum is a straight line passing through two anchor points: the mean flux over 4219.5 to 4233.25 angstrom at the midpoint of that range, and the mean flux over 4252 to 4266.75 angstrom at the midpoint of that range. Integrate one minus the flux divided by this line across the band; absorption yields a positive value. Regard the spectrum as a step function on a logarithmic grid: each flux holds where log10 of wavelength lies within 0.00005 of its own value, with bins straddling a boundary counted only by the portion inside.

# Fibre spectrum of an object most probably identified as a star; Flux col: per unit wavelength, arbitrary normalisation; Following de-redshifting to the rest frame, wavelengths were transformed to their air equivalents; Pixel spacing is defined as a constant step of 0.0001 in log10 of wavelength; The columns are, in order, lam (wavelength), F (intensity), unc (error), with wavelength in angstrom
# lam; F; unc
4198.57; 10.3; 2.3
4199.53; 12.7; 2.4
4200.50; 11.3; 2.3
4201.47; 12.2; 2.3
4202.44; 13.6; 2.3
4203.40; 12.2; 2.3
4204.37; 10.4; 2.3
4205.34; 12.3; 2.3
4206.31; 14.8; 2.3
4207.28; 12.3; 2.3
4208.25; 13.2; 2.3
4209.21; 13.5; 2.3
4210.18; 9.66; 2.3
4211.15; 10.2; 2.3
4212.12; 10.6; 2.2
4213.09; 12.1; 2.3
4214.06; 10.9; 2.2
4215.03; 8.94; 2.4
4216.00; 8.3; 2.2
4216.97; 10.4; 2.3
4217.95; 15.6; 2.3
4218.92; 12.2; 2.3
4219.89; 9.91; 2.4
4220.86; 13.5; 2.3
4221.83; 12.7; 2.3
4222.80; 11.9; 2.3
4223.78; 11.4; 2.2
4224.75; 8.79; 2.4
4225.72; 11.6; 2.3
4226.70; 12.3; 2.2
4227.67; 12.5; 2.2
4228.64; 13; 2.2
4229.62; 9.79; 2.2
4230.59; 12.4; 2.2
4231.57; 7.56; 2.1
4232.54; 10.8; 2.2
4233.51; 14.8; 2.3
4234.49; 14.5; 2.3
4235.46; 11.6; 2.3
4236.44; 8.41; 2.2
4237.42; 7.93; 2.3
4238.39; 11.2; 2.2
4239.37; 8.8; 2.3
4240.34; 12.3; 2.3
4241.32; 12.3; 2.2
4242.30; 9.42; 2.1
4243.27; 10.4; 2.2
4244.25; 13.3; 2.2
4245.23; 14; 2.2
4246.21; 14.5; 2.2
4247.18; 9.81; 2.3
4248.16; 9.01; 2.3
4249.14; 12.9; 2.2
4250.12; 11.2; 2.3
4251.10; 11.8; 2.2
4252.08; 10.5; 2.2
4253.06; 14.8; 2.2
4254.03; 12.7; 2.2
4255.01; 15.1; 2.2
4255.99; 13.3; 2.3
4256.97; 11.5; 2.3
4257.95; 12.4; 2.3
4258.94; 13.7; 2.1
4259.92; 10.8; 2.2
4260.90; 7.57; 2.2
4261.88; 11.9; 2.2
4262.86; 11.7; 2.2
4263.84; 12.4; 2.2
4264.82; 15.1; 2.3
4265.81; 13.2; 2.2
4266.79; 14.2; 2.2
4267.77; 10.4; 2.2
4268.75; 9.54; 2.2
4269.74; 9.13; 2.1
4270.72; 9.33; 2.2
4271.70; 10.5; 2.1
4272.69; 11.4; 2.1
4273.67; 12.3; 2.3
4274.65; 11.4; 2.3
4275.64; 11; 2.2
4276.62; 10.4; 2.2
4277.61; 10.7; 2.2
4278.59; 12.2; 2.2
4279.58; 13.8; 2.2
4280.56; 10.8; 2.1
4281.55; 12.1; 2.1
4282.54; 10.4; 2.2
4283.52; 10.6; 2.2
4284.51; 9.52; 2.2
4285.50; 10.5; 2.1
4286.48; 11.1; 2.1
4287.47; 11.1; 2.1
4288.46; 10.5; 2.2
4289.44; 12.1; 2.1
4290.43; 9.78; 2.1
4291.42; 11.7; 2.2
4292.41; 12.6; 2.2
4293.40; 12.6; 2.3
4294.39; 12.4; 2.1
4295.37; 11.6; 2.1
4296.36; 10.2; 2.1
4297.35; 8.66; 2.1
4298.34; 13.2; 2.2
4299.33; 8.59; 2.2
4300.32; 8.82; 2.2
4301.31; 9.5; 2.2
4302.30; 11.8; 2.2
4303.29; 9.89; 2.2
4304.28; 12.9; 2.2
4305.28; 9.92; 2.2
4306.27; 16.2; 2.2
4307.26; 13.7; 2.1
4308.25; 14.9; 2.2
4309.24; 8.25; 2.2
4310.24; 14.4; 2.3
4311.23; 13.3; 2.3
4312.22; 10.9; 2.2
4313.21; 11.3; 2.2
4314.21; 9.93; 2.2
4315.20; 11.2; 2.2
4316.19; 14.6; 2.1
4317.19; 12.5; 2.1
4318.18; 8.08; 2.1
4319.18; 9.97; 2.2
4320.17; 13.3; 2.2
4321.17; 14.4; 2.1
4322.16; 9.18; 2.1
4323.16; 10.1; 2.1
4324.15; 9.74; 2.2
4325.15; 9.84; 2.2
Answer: 0.77 angstrom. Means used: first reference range 11.4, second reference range 12.6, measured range 11.4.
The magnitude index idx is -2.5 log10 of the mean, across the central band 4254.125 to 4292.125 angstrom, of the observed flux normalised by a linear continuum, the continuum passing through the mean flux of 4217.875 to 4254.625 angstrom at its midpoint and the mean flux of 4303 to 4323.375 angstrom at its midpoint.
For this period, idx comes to 0.03 mag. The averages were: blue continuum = 11.6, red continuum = 11.9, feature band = 11.5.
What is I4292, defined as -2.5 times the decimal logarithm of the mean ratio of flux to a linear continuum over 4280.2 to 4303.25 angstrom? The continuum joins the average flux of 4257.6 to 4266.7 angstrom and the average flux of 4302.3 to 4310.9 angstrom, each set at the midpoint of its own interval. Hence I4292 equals 0.14 mag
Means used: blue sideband 12.2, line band 10.9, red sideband 12.5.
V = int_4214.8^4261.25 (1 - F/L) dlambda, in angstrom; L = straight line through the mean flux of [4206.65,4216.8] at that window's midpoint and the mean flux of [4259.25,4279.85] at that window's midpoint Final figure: -1.6 angstrom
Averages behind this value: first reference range 11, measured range 11.6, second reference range 11.4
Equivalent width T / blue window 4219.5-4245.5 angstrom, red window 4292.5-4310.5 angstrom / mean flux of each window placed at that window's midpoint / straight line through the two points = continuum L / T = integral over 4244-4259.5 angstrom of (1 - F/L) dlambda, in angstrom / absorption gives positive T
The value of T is -1.5 angstrom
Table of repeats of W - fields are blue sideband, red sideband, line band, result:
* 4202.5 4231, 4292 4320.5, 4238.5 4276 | -0.36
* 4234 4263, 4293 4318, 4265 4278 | 0.55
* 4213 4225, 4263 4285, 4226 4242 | 0.11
